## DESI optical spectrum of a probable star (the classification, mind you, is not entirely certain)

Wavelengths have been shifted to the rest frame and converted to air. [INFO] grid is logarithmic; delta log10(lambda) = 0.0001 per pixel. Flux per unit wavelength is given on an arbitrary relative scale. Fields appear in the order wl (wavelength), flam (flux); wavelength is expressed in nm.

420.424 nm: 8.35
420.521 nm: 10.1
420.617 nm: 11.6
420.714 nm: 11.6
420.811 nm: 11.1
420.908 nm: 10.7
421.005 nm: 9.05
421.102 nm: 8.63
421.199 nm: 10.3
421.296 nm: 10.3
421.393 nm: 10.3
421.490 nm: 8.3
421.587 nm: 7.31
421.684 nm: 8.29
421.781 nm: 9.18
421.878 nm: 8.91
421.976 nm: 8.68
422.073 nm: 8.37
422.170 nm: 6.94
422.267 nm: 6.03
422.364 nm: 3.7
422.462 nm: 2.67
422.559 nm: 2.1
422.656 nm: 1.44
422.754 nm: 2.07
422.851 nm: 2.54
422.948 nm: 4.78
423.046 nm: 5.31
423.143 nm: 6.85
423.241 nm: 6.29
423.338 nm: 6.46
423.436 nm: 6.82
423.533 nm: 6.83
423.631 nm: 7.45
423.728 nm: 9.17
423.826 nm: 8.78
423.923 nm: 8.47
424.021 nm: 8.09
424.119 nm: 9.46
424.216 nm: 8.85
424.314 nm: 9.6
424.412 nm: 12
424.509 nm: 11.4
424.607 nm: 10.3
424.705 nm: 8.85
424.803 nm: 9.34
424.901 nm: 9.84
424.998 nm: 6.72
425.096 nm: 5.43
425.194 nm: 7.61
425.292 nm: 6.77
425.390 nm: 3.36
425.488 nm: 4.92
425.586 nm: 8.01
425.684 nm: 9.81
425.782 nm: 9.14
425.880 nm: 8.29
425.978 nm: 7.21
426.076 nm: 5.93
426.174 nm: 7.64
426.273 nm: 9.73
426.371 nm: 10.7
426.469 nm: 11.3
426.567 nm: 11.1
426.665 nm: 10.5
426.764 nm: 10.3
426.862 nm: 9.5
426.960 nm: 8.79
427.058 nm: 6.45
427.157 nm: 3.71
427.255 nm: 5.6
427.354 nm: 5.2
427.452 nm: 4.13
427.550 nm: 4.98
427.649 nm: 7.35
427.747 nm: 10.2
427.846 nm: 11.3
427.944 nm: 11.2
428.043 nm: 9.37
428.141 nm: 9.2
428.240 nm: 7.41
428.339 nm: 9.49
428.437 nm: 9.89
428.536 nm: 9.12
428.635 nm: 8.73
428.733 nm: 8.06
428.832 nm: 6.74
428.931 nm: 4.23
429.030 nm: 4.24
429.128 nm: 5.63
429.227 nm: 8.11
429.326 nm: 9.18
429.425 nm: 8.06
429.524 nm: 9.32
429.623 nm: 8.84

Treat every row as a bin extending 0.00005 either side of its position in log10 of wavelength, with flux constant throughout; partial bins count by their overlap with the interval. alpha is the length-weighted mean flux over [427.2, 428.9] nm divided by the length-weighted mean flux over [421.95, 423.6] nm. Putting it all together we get 1.57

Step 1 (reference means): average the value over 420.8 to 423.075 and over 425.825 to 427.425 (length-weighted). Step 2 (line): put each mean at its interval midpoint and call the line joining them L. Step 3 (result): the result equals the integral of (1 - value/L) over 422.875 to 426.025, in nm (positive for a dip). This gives -0.10 nm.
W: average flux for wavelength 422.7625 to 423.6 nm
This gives 5.6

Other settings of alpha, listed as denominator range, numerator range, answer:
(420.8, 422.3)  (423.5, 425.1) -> 1.01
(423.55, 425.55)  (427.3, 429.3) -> 0.93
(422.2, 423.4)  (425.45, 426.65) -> 2.05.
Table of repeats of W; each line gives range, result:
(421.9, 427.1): 7.54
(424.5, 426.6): 8.26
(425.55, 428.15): 8.38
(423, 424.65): 8.36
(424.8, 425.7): 6.98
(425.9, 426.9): 9.36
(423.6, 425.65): 8.32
